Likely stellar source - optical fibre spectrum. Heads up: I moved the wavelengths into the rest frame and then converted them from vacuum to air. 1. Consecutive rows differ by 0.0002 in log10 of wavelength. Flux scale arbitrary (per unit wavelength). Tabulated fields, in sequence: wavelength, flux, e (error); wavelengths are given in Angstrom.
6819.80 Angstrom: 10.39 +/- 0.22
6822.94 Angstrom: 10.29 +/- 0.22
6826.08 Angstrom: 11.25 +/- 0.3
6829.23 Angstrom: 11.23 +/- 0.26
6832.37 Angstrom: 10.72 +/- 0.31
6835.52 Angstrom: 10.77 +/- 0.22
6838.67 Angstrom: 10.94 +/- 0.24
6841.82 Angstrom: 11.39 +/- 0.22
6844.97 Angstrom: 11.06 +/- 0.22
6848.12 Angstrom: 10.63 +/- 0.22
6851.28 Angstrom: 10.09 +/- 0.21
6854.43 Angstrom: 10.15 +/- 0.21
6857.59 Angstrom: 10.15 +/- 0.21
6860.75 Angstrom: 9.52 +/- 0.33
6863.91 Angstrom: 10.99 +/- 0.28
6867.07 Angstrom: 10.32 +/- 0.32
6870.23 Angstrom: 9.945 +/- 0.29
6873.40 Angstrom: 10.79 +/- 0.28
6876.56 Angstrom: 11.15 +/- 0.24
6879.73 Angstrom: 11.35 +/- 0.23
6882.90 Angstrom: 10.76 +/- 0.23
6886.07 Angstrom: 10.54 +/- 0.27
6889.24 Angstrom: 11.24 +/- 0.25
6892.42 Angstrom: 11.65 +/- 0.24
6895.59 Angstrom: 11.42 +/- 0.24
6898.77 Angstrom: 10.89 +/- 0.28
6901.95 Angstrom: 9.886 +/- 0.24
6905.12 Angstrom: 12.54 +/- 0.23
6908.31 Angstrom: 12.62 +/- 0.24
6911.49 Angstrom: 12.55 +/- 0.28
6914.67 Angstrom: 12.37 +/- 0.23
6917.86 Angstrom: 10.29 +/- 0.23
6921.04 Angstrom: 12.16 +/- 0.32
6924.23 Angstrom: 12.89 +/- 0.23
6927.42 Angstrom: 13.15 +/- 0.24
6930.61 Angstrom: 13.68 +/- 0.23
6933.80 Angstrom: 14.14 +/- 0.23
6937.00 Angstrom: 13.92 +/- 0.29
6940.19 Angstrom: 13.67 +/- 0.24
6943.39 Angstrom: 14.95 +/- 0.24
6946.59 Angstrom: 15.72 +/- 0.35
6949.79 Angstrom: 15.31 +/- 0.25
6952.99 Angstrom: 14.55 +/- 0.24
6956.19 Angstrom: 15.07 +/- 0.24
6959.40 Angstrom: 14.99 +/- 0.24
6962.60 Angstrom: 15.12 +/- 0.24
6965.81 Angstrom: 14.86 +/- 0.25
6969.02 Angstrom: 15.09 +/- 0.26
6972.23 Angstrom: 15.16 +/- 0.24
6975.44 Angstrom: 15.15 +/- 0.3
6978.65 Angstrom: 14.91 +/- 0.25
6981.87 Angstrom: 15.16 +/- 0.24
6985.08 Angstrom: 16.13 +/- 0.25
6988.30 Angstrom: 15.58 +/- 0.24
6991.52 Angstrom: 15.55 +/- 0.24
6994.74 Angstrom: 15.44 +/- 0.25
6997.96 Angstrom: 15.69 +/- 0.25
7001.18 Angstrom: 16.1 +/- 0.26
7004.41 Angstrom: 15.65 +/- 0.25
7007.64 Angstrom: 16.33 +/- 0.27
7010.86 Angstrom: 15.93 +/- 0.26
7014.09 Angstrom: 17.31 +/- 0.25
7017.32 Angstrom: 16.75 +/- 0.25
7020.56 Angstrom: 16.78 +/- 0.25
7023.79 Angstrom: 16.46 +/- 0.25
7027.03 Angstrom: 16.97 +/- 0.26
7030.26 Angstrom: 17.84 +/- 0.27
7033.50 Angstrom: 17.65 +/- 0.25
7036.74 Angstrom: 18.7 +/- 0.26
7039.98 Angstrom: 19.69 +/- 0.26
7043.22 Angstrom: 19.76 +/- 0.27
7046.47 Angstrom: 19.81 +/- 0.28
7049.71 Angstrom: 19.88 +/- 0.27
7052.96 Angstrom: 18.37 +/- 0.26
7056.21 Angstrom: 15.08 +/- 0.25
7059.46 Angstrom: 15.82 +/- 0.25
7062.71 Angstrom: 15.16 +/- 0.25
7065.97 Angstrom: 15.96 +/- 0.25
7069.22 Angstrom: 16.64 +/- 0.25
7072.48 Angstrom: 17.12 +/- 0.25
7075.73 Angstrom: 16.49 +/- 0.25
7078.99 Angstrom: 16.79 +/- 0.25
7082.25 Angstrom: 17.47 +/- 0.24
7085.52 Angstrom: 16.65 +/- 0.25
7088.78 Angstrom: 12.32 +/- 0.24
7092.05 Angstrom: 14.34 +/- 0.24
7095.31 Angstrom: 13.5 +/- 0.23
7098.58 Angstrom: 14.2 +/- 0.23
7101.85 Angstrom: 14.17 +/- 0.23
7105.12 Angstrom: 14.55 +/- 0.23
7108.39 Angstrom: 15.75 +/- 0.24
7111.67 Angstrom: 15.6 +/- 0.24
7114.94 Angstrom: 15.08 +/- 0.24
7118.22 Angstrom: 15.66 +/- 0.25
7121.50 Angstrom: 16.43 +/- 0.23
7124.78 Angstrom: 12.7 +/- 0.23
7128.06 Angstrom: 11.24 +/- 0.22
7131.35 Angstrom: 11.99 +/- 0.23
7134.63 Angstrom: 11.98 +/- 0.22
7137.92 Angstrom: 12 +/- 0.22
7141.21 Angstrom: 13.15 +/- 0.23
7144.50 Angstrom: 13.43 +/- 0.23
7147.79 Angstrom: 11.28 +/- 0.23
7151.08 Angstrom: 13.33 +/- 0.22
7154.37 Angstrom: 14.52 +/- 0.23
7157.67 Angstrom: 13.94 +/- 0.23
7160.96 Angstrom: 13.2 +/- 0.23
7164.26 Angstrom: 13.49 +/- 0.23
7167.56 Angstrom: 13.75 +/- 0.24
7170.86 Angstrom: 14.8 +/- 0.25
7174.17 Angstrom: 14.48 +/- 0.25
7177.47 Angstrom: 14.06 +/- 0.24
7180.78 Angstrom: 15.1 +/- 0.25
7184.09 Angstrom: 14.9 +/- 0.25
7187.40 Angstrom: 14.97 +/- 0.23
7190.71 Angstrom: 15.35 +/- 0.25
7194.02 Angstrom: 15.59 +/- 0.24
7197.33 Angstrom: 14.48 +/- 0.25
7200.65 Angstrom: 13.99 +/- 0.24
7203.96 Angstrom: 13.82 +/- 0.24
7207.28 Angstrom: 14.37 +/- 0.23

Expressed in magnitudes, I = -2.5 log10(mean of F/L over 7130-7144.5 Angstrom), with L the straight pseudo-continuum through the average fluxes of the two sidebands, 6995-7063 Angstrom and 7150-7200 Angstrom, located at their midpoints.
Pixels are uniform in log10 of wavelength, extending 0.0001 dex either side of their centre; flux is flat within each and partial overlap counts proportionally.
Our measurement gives 0.215 mag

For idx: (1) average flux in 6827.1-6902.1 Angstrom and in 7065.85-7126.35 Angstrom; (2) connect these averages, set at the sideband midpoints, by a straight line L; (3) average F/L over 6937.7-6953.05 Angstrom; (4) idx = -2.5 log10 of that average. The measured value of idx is -0.20 mag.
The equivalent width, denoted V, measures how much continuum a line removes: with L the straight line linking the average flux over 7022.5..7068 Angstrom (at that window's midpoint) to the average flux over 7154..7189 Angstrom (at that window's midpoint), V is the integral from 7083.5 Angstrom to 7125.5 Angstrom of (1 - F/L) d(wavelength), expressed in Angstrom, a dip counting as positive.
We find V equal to 3.4 Angstrom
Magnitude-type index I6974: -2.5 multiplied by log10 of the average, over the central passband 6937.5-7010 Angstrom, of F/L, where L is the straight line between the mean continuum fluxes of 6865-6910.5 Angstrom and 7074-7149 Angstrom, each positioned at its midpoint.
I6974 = -0.23 mag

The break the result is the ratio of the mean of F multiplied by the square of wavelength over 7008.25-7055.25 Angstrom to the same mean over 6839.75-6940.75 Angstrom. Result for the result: 1.63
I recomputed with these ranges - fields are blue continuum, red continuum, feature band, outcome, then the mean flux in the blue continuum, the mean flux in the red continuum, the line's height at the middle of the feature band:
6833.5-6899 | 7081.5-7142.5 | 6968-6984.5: -0.23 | 10.7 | 14.1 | 12.2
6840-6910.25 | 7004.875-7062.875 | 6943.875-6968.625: -0.06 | 10.9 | 17.5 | 14.3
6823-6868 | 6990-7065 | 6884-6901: 0.11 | 10.7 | 17.1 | 12.3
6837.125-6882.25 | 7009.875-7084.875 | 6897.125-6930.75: 0.05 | 10.6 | 17.3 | 12.5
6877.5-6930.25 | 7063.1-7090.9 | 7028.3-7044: -0.23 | 11.7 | 16.1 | 15.1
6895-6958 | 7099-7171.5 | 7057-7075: -0.19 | 13.1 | 13.7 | 13.5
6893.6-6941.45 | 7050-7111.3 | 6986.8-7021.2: -0.14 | 12.4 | 15.7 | 14.1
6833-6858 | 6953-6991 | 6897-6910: 0.11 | 10.7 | 15.2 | 12.7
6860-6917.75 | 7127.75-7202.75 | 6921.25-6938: -0.17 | 11.1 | 13.7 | 11.5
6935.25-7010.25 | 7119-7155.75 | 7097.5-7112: -0.11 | 15.2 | 13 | 13.4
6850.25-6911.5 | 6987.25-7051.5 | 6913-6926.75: 0.06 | 10.9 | 17.2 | 12.7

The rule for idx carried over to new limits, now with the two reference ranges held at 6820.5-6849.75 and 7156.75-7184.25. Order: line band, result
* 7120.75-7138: 0.10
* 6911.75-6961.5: -0.16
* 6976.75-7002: -0.25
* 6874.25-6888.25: 0.04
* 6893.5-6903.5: 0.07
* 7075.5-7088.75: -0.22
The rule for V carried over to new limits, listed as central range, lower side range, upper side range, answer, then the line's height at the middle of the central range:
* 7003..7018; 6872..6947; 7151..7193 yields -3.8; 13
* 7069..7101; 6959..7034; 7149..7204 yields -0.7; 15.1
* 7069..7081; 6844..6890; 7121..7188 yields -3.9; 12.7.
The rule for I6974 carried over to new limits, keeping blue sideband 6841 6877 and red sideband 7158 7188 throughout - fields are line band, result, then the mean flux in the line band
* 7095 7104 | -0.05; 14.1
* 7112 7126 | -0.11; 15.1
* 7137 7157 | 0.07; 13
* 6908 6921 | -0.07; 11.9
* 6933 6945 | -0.23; 14.2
